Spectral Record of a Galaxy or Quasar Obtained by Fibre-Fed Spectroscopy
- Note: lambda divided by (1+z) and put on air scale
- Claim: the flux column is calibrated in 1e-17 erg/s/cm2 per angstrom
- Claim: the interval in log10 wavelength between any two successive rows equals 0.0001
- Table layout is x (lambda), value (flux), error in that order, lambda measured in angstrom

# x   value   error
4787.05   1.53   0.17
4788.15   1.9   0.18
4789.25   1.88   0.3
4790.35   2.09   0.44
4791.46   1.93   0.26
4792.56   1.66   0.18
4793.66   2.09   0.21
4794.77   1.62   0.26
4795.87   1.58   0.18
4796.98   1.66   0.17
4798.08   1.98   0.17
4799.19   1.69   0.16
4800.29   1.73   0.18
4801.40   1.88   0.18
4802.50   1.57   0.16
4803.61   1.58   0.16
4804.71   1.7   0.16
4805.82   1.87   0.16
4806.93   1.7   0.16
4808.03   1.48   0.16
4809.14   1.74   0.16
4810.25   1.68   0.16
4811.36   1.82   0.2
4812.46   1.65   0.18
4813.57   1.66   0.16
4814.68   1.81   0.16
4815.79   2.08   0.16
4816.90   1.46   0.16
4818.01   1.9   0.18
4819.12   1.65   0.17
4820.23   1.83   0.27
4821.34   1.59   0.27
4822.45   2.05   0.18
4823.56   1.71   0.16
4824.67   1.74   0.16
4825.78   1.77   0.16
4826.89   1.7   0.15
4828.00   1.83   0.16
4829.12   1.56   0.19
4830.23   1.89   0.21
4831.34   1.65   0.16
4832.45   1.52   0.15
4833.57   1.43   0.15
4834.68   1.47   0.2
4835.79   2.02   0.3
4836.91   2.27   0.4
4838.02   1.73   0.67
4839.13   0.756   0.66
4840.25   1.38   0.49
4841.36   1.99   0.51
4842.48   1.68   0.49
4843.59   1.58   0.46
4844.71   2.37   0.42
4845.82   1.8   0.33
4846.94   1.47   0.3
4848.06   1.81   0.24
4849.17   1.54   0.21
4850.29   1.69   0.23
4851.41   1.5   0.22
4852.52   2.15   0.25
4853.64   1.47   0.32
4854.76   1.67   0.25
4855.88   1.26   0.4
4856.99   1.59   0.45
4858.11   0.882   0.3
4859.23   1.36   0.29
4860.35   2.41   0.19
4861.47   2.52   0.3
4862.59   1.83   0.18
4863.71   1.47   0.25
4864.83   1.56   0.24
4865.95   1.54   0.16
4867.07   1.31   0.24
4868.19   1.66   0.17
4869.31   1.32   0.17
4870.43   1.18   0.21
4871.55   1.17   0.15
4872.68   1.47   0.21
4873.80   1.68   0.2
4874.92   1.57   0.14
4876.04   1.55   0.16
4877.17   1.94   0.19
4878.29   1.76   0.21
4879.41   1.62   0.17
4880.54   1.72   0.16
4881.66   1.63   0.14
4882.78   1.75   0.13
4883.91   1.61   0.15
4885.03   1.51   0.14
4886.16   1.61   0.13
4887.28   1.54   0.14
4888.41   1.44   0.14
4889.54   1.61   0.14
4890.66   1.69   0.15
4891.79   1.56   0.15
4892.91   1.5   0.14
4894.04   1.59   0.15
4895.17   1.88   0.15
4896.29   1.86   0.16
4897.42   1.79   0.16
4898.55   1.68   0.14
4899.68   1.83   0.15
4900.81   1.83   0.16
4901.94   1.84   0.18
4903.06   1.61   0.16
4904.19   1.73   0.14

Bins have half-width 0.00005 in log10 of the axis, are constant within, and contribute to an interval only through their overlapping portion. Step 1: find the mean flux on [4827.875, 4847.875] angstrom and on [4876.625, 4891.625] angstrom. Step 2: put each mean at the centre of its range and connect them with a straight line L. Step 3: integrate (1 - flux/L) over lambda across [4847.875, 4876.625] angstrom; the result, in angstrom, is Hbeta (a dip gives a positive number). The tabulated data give 1.5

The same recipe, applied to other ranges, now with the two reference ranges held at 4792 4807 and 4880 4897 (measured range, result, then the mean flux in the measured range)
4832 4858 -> 0.6 angstrom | 1.65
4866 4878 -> 1.2 angstrom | 1.49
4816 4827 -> -0.3 angstrom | 1.75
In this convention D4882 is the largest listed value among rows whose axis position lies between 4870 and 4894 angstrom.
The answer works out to 1.94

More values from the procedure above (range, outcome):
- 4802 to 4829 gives 2.08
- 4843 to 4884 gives 2.52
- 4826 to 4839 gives 2.27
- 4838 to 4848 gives 2.37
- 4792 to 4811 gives 2.09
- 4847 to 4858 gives 2.15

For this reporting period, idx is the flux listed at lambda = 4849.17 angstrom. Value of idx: 1.54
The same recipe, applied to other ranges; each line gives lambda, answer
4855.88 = 1.26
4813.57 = 1.66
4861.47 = 2.52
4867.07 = 1.31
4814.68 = 1.81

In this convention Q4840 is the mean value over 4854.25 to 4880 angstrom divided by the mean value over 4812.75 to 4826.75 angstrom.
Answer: 0.9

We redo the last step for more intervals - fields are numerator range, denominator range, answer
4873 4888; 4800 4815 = 0.97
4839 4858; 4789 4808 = 0.92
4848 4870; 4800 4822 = 0.94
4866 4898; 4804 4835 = 0.93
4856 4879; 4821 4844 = 0.94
